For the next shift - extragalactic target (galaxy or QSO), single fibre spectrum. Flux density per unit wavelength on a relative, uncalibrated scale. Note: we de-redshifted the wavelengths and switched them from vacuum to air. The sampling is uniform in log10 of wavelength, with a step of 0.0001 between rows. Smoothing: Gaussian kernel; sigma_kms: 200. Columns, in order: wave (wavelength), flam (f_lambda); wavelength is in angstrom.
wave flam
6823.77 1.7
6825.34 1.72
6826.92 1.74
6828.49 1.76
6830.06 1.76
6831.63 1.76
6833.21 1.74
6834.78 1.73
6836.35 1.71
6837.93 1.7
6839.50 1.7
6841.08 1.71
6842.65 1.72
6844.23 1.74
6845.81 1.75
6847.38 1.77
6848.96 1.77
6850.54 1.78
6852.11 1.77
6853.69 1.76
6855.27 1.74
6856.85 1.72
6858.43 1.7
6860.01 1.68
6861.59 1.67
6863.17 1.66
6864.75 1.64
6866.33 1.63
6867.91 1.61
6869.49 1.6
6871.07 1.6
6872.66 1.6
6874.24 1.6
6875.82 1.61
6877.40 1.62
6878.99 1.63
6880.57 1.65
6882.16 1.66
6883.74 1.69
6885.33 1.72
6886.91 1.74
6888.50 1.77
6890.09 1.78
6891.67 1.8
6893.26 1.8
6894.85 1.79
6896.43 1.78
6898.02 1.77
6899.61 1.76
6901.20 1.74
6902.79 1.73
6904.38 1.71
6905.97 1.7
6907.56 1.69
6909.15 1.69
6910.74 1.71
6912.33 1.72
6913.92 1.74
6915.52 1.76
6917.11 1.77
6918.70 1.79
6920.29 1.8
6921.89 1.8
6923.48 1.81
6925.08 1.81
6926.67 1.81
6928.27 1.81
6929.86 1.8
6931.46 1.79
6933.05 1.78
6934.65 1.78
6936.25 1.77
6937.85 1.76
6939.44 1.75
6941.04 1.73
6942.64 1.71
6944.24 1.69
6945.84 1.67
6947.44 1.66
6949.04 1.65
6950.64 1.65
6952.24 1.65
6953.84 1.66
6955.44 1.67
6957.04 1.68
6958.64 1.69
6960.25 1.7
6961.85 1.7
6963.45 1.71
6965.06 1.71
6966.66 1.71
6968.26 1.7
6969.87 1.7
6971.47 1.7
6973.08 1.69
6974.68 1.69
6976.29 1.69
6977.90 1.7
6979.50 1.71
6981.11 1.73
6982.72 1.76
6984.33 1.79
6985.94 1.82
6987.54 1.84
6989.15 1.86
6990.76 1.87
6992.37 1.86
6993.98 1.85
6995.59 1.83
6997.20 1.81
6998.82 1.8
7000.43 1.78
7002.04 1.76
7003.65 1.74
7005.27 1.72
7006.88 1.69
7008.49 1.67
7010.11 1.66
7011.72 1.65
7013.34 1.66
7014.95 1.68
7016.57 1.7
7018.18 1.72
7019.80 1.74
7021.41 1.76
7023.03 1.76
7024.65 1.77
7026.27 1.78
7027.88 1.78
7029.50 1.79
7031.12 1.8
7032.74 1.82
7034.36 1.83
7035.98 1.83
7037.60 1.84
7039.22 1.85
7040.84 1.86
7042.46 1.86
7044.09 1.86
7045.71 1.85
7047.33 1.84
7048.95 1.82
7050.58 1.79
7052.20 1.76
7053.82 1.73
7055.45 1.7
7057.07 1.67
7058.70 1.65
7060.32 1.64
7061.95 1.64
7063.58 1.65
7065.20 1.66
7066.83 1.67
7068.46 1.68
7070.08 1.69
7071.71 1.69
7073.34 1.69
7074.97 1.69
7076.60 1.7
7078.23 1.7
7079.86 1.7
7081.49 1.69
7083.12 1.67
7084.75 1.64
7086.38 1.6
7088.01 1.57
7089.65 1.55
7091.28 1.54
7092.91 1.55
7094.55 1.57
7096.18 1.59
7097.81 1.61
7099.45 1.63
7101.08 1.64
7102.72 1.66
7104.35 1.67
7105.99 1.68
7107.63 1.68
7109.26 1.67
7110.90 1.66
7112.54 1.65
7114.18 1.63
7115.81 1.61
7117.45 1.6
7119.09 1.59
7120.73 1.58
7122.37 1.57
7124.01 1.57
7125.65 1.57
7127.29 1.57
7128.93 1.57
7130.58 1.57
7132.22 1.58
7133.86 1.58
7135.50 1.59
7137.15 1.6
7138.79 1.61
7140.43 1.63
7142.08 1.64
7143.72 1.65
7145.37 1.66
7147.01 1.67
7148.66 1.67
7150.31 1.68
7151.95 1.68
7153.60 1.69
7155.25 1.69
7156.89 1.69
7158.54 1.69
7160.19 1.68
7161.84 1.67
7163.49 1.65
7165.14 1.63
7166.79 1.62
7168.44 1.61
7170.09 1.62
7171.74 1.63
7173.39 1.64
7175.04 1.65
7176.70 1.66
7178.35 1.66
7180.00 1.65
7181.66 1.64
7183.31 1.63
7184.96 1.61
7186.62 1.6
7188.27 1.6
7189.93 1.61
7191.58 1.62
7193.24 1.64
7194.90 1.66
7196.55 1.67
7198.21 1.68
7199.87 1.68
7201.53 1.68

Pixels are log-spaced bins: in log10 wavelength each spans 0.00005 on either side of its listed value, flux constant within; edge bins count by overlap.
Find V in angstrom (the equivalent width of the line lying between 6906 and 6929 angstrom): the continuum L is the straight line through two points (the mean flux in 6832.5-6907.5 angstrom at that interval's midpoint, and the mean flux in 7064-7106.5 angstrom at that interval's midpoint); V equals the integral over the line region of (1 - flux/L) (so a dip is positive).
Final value -0.95 angstrom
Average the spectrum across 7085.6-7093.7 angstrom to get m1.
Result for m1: 1.56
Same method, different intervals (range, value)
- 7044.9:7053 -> 1.81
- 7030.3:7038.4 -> 1.82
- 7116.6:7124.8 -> 1.58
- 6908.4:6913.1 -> 1.71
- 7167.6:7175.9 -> 1.63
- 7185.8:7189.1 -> 1.6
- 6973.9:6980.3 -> 1.7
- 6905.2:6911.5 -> 1.7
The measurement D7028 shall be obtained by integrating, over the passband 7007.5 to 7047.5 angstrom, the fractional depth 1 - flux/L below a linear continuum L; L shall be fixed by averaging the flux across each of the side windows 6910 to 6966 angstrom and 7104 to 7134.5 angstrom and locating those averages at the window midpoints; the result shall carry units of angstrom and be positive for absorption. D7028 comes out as -2.4 angstrom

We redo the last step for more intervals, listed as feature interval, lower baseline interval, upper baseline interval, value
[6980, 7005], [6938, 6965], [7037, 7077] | -1.4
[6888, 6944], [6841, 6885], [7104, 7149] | -3.2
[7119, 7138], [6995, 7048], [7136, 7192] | 1.1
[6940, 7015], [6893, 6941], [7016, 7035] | 1.8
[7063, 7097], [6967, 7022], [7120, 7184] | 0.8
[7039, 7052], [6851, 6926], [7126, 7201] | -1.3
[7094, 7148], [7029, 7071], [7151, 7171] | 2.5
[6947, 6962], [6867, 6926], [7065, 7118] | 0.2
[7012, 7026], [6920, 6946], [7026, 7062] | 0.5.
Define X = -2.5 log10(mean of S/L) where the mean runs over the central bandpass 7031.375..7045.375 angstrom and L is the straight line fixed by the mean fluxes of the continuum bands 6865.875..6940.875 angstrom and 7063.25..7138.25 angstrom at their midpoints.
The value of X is -0.11 mag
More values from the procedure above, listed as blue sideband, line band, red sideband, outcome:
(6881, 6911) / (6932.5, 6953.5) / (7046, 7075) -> 0.012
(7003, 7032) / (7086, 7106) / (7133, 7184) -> 0.053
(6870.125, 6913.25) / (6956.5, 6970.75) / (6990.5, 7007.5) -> 0.039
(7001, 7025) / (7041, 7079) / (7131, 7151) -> -0.028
